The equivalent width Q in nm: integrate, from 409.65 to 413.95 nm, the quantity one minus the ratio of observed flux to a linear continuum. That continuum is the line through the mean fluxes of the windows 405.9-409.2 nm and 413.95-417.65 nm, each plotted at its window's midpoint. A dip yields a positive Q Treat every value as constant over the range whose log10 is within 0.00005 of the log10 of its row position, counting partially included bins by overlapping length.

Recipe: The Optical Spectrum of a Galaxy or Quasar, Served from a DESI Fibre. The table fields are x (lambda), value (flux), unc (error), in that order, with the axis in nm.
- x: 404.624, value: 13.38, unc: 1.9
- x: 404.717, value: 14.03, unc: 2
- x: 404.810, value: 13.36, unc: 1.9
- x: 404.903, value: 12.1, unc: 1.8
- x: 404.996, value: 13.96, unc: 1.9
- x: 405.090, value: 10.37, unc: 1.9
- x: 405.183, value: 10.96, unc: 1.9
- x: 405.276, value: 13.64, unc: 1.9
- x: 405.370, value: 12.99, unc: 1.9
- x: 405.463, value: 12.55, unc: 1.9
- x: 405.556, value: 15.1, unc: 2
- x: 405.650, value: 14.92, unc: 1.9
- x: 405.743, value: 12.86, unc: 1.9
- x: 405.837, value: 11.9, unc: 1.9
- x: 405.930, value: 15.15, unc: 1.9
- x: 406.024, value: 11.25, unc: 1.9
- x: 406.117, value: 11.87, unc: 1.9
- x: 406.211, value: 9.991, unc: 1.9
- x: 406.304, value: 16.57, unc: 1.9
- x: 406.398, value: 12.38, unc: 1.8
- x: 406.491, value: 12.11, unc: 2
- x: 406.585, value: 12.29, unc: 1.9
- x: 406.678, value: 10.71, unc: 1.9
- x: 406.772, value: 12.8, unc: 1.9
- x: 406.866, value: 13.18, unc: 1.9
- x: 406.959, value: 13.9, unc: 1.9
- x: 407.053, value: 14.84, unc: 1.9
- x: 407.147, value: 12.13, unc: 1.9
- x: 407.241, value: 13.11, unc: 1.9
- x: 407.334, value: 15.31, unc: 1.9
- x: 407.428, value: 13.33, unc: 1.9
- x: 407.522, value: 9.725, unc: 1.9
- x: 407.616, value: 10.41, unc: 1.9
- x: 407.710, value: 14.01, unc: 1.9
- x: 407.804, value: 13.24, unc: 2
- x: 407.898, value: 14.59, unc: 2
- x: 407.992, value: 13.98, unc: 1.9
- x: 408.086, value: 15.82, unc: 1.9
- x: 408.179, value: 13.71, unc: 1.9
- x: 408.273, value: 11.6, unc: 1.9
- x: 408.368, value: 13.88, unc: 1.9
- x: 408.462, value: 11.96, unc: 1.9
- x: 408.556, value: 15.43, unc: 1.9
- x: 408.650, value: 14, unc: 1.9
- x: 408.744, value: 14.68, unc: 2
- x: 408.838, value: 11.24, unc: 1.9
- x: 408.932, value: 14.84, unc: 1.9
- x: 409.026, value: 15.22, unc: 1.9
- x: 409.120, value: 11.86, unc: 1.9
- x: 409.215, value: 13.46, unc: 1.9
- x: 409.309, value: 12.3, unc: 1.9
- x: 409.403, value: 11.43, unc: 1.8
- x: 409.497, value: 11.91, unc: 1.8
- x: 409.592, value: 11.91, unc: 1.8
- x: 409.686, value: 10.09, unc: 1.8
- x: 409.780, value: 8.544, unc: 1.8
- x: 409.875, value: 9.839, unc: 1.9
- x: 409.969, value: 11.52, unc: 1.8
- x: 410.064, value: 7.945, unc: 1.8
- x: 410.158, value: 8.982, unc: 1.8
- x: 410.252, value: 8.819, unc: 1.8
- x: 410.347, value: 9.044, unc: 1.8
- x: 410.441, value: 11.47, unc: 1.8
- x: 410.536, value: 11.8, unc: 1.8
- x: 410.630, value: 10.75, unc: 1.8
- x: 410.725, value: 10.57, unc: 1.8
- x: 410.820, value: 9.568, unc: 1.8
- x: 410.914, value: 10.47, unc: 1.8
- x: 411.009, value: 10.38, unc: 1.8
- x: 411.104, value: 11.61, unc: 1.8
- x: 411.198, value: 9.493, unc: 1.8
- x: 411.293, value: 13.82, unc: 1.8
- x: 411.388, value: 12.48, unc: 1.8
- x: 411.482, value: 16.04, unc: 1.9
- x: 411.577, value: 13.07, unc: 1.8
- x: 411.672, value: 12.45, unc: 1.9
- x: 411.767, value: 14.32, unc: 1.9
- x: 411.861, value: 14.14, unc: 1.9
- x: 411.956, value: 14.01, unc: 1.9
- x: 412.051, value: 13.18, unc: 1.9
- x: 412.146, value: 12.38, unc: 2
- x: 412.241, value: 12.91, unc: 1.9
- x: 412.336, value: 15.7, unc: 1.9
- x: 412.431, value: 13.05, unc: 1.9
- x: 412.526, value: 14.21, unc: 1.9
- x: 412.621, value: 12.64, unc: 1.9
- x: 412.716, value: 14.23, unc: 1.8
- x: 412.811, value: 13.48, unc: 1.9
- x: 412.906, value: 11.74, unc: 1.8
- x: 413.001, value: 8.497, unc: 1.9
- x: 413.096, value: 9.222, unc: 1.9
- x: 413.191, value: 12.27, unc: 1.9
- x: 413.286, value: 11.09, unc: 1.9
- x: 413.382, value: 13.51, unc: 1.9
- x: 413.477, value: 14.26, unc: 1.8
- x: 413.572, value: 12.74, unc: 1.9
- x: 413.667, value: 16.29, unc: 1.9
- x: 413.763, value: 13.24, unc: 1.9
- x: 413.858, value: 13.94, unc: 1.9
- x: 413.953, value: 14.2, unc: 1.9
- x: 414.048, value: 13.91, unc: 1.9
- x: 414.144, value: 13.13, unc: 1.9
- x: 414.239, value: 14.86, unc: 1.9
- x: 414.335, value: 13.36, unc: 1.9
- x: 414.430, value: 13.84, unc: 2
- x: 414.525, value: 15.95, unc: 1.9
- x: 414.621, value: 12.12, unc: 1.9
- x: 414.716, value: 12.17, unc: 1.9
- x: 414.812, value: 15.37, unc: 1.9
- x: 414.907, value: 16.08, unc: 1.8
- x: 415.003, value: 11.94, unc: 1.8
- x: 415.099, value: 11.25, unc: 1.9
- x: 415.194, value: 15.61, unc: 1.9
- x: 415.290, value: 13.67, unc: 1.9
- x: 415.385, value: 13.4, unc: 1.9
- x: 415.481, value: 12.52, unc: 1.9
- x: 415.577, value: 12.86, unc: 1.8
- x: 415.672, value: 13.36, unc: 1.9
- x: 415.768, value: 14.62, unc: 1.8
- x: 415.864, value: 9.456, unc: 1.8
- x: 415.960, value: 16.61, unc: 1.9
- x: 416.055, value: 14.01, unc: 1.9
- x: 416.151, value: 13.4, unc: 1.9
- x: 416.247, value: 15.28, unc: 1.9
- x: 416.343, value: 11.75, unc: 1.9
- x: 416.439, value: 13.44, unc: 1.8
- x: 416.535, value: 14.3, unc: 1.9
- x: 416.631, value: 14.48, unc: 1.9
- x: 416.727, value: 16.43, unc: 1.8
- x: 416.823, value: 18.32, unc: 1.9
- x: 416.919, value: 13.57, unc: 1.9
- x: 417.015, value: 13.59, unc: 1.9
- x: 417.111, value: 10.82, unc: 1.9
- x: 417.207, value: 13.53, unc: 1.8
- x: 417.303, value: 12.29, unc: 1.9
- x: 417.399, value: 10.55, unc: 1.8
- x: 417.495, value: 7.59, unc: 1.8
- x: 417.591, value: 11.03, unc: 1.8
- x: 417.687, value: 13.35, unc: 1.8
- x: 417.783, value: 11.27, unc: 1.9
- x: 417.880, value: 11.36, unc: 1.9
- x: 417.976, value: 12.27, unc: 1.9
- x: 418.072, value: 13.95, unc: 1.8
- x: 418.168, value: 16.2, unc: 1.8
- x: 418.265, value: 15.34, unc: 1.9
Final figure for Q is 0.415 nm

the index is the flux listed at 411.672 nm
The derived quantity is 12.45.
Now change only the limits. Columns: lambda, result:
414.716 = 12.17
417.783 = 11.27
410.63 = 10.75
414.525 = 15.95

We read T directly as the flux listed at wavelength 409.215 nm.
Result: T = 13.46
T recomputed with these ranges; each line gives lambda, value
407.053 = 14.84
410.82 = 9.568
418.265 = 15.34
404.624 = 13.38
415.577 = 12.86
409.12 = 11.86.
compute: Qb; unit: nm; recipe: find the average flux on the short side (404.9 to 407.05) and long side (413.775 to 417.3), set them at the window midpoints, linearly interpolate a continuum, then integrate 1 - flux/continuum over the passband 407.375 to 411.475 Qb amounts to 0.38 nm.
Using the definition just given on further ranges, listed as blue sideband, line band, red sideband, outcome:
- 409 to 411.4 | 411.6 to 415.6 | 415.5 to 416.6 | -0.29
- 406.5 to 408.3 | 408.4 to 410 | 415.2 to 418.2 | 0.09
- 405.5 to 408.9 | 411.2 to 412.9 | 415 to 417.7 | -0.04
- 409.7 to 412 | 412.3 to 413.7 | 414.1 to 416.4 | -0.04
